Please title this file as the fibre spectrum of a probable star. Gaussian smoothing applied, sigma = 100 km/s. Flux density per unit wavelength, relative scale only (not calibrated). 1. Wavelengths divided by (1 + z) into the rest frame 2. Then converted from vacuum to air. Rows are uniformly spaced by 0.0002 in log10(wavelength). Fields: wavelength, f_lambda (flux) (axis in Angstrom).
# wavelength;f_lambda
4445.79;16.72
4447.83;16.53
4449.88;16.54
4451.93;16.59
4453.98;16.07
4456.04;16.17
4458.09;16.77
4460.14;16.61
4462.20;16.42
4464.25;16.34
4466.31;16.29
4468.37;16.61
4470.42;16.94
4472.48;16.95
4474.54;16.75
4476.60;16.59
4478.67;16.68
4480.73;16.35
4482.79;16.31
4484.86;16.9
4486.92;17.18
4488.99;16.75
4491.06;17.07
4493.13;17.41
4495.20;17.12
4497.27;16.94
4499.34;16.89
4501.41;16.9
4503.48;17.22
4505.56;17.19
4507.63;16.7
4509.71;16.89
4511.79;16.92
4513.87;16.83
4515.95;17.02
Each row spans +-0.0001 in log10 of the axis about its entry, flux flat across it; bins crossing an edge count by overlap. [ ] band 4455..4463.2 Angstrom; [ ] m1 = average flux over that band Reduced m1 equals 16.5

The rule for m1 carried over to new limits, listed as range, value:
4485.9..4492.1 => 17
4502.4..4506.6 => 17.2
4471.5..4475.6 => 16.9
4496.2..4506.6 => 17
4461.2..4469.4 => 16.4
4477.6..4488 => 16.7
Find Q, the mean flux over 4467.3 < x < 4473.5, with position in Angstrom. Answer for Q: 16.8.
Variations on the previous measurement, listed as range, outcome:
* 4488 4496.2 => 17.1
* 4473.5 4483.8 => 16.5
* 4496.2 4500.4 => 16.9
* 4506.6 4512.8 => 16.8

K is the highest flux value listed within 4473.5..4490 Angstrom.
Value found 17.18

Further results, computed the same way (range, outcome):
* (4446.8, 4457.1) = 16.59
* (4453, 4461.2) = 16.77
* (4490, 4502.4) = 17.41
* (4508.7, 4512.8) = 16.92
